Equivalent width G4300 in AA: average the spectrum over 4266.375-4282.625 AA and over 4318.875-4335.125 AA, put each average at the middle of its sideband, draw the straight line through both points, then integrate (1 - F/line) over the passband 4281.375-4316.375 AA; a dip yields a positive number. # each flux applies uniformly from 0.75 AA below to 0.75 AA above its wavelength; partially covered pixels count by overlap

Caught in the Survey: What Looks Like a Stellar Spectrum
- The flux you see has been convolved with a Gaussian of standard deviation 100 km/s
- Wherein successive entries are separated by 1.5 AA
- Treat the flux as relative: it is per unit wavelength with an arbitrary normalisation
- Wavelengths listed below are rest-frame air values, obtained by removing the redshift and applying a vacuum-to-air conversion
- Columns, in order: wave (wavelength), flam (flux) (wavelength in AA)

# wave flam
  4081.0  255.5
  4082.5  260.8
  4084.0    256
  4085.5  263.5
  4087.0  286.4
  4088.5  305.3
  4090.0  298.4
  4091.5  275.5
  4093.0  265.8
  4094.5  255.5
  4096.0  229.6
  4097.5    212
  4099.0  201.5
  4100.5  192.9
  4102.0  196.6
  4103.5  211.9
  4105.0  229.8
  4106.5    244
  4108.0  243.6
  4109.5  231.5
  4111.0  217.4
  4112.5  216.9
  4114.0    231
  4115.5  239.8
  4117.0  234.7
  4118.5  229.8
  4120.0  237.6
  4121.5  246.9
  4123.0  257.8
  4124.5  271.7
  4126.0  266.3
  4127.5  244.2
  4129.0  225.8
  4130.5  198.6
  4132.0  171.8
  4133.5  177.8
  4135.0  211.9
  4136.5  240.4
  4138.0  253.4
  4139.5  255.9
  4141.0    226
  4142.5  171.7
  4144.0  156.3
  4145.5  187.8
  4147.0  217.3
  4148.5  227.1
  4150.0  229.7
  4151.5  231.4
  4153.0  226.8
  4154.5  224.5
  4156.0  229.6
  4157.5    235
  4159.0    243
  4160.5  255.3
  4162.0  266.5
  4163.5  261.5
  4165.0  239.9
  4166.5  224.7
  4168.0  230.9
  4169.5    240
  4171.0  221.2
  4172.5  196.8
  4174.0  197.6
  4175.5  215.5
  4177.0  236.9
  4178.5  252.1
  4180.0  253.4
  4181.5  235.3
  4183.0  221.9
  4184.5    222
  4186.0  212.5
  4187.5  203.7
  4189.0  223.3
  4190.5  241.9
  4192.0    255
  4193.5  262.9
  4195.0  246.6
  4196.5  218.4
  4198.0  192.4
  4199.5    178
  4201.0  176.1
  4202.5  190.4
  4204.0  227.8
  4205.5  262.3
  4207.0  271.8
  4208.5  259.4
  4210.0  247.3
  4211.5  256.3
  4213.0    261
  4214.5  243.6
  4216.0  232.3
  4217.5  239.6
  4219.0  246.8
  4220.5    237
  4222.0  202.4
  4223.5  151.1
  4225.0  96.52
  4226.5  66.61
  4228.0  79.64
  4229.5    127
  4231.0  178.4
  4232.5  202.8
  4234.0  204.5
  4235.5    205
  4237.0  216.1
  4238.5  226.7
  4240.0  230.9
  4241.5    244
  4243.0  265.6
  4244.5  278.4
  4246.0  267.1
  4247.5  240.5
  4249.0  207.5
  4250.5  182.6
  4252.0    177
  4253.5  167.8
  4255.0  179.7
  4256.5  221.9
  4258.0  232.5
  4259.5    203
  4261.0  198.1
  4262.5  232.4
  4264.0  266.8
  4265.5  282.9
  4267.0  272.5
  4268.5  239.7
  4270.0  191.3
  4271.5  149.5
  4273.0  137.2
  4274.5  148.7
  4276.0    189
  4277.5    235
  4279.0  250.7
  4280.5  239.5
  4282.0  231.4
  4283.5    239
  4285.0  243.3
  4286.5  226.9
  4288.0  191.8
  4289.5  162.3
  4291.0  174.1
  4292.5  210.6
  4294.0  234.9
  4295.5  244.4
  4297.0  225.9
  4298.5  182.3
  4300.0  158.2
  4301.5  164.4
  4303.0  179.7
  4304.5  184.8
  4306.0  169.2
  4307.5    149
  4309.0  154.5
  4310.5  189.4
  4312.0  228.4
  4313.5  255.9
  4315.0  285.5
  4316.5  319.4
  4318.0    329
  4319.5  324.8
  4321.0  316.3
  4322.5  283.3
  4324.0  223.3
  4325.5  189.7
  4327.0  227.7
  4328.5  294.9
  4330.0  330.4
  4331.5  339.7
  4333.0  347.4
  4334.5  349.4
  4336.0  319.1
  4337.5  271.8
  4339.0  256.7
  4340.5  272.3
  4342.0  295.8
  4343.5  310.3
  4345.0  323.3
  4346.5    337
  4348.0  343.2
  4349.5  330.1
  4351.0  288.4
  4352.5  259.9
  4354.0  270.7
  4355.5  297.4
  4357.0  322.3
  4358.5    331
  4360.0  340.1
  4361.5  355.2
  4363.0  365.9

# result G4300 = 5.7 AA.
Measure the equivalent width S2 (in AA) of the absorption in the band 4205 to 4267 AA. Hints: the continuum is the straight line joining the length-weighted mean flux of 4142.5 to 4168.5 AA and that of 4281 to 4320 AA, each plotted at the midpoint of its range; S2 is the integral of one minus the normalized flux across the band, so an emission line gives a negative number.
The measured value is 1.8 AA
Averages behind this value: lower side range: 227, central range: 215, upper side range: 217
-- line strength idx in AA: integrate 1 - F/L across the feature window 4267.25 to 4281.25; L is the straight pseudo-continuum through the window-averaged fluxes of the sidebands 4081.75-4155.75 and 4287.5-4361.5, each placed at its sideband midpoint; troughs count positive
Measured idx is 3.0 AA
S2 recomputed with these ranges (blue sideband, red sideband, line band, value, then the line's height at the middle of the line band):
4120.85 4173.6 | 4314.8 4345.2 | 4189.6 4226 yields 3.8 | 250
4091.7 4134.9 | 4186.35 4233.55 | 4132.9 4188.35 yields -1.7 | 219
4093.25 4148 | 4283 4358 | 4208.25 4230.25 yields 4.1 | 240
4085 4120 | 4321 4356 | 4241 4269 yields 4.7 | 275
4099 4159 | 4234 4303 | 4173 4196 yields -1.2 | 220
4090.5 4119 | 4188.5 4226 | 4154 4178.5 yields -0.7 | 226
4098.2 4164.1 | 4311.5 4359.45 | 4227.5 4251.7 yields 4.9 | 264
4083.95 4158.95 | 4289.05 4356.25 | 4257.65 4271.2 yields 1.0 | 251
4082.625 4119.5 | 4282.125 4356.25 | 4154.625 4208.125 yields 3.5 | 246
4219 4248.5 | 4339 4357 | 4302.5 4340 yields 2.3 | 277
